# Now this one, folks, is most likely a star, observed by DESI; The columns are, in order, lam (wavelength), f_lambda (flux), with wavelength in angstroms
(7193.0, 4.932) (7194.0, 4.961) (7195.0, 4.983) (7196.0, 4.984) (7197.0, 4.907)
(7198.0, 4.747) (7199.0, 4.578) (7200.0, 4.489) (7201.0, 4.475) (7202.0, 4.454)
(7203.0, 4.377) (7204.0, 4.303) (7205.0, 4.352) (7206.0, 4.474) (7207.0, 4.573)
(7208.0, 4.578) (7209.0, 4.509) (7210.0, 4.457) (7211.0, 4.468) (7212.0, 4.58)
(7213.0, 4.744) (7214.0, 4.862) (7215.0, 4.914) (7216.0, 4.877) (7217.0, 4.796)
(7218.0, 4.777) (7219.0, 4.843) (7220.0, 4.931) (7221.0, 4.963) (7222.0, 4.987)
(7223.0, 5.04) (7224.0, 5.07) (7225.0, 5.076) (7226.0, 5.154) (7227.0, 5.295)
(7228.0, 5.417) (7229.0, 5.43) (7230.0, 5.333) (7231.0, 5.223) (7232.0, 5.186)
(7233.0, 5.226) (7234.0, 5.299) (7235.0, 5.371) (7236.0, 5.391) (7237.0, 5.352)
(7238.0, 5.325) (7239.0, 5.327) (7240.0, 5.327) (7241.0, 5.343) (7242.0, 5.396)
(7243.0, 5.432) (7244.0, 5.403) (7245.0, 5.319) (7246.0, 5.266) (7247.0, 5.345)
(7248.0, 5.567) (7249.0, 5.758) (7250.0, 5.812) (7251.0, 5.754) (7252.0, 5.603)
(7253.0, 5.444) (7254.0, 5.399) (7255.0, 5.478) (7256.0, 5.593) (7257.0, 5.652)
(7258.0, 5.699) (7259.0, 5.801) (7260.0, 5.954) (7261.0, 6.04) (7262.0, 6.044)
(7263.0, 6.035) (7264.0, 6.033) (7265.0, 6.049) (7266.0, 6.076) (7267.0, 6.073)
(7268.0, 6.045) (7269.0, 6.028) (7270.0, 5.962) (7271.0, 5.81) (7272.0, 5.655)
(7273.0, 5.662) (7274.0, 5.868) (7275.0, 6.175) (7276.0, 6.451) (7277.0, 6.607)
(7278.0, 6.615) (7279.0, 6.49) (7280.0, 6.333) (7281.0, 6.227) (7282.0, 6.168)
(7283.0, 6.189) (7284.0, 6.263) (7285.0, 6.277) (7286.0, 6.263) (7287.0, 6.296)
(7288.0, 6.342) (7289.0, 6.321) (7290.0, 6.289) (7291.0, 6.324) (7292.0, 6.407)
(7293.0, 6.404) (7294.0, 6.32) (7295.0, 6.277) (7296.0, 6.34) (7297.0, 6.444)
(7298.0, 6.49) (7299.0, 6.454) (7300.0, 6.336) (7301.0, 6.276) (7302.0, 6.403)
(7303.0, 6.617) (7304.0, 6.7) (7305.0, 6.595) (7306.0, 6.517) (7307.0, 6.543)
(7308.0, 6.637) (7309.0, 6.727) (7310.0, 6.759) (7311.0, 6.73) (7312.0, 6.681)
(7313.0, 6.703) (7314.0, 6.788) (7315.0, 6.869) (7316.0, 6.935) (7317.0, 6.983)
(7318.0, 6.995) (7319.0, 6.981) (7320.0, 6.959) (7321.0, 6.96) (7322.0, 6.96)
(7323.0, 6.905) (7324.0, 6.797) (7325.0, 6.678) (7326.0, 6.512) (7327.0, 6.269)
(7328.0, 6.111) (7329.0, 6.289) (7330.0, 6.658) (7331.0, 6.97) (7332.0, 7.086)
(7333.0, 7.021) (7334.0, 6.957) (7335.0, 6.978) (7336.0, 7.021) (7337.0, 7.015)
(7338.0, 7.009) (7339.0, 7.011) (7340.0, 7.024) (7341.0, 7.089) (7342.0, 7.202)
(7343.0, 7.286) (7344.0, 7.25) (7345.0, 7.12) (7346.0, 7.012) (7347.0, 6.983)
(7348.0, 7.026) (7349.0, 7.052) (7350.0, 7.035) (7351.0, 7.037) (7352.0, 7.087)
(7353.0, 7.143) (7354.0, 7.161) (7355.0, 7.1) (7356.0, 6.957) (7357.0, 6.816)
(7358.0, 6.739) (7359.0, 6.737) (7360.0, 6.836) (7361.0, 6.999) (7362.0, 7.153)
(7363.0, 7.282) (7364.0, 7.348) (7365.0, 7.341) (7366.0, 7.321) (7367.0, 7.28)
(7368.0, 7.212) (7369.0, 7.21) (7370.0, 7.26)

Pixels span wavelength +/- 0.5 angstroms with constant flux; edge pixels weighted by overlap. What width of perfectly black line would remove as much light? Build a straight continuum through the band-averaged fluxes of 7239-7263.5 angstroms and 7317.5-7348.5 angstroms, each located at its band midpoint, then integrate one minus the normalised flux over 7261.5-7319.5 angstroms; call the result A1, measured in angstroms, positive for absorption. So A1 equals -1.4 angstroms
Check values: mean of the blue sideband 5.6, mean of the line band 6.38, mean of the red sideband 6.91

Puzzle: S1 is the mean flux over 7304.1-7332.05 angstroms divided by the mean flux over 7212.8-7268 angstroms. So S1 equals 1.24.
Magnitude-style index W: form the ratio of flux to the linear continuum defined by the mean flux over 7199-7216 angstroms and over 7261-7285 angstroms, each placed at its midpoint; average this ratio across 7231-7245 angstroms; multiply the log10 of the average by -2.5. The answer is -0.01 mag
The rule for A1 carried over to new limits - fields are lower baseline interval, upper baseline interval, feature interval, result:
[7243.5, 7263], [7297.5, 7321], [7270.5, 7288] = -0.21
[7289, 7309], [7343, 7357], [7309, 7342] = -0.33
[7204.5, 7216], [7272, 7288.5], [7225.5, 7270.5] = -0.76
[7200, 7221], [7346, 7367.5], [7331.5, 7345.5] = -0.65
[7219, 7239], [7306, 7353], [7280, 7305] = -0.36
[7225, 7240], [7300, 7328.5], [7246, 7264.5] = -0.07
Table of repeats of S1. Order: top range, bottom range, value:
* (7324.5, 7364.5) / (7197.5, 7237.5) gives 1.43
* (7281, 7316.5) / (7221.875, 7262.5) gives 1.19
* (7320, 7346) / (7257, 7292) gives 1.12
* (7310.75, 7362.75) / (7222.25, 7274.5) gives 1.24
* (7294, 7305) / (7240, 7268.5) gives 1.13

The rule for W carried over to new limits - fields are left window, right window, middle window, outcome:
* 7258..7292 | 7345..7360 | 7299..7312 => -0.02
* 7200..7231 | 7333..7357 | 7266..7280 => -0.06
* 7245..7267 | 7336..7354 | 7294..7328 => -0.01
